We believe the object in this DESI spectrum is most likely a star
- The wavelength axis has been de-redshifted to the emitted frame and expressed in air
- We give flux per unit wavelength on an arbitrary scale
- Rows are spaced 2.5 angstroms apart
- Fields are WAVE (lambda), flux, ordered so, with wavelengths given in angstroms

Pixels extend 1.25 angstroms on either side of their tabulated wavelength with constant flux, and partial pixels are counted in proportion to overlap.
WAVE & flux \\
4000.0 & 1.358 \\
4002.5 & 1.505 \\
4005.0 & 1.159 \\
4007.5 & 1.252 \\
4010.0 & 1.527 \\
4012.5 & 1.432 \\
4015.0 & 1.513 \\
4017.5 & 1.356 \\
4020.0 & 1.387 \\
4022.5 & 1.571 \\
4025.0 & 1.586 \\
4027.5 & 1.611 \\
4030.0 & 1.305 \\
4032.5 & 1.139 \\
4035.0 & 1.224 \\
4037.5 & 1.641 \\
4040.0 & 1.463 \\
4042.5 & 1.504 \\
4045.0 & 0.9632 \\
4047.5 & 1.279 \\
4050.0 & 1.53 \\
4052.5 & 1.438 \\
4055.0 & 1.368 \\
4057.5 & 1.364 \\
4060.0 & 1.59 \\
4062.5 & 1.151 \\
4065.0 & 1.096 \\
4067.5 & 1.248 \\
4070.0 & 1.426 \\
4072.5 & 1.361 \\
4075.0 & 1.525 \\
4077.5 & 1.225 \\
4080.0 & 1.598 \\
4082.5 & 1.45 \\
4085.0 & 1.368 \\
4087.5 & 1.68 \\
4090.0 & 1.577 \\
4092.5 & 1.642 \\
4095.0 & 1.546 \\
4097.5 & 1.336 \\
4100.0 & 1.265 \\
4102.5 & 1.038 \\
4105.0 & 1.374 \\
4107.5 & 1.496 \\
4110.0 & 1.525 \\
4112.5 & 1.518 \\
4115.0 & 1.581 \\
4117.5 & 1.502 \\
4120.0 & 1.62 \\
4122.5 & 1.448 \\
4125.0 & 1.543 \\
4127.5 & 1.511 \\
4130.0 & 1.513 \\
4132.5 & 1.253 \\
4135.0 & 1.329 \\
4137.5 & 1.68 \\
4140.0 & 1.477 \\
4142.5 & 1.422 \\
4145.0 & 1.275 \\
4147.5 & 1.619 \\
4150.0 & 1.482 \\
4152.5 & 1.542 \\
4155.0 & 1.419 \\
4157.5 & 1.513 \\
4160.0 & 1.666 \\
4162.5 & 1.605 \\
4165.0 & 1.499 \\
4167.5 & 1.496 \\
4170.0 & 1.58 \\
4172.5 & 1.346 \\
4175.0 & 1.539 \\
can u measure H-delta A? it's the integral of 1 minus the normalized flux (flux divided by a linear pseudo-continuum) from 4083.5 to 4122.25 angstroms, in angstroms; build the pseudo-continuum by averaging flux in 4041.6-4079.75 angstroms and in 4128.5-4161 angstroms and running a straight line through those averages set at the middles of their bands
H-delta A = -1.7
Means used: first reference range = 1.34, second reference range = 1.47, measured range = 1.47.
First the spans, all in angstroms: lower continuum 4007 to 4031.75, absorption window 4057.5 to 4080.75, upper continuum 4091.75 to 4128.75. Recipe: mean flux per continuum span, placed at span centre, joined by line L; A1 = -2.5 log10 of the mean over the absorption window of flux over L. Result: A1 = 0.08 mag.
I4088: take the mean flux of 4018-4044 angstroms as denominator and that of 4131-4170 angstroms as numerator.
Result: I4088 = 1.0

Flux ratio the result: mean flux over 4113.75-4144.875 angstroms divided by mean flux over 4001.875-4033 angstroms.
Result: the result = 1.0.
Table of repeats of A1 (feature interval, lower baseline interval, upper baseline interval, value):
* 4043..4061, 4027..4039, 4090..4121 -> 0.02 mag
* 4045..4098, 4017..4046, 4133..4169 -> 0.02 mag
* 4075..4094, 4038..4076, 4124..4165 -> -0.08 mag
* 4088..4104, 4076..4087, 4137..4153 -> 0.02 mag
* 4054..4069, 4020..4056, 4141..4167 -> 0.09 mag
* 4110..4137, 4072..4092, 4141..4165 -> 0.00 mag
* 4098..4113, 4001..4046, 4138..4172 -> 0.08 mag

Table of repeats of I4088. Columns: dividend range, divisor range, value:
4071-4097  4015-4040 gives 1.04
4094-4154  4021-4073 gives 1.06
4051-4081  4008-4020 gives 0.95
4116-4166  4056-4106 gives 1.07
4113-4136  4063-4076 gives 1.12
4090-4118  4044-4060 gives 1.07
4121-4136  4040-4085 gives 1.05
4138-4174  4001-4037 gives 1.07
